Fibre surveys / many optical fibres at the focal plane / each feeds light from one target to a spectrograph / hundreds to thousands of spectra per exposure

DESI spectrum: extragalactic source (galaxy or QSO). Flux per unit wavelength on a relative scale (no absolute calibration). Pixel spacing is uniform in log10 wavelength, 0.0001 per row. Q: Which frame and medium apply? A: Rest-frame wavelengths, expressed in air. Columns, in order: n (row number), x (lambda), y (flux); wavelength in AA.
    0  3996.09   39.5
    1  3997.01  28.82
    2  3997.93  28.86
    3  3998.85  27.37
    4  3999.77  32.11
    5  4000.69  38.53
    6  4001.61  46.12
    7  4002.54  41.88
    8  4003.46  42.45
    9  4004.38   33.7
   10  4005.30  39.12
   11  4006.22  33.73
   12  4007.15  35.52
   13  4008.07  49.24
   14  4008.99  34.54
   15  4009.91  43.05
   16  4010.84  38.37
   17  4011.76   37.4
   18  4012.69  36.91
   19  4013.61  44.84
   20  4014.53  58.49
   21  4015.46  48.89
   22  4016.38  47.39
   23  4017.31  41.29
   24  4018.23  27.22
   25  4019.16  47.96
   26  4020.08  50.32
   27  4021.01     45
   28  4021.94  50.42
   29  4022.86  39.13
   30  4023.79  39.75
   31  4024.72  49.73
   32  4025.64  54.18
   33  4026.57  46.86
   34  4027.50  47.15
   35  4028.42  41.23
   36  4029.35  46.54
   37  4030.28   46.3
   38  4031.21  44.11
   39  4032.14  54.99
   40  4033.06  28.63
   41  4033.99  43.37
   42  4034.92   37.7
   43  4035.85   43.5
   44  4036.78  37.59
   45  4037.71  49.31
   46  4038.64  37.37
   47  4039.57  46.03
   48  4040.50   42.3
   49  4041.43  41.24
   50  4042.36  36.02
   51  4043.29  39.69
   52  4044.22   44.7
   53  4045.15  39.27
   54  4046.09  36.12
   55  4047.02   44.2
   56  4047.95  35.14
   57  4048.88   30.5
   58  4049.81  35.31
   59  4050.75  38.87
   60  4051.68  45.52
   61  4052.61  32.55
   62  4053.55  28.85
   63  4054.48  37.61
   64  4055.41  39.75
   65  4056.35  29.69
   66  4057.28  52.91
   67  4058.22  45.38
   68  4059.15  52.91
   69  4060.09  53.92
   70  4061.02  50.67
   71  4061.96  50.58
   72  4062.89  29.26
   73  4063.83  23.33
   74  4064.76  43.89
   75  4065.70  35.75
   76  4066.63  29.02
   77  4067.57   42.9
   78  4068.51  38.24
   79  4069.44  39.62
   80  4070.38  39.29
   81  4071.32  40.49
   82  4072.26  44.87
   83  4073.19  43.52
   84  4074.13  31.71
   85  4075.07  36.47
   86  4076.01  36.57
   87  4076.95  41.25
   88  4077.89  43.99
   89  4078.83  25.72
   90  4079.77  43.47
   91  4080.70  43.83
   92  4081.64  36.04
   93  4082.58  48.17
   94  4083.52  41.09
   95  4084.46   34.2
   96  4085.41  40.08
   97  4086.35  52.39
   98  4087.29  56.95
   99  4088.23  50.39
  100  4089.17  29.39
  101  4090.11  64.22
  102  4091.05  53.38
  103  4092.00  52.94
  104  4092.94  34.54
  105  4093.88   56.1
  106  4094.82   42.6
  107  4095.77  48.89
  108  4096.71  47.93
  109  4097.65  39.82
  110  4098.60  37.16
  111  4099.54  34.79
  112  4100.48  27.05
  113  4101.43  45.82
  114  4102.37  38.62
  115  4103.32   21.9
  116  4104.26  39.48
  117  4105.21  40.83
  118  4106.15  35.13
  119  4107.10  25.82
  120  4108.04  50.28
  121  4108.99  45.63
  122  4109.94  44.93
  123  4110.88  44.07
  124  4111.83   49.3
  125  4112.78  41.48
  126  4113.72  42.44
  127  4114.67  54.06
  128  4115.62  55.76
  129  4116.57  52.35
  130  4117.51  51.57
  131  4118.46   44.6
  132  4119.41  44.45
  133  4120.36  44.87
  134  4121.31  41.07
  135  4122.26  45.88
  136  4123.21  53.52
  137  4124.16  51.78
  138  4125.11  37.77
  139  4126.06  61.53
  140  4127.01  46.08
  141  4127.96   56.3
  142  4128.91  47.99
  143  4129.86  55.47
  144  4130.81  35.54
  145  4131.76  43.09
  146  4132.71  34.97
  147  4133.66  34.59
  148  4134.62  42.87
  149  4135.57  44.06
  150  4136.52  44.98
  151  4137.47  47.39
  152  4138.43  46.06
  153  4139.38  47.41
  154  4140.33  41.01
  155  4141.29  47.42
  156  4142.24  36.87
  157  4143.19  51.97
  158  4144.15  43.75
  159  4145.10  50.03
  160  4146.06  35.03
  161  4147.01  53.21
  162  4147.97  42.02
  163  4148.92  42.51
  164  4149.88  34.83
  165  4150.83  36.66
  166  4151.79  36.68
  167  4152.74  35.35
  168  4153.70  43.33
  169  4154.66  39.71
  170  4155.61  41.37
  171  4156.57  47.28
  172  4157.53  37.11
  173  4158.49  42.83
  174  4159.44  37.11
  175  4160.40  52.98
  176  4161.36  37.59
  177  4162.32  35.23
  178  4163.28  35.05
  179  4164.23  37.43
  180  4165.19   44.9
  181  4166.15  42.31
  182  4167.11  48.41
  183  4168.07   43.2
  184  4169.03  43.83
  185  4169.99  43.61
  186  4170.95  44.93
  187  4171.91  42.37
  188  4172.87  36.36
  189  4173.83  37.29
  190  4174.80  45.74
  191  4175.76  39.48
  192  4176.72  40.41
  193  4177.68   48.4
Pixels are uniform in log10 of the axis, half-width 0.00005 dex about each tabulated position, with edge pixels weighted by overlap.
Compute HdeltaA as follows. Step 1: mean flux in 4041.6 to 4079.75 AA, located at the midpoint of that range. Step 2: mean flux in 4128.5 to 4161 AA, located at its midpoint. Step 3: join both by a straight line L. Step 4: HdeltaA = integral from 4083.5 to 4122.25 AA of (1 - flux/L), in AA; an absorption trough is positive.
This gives -2.8 AA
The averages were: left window 39.2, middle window 43.9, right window 42.7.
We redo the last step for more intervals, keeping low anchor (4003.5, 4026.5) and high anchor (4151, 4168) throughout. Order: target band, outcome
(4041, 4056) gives 1.63 AA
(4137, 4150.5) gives -1.02 AA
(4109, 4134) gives -3.28 AA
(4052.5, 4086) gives 1.84 AA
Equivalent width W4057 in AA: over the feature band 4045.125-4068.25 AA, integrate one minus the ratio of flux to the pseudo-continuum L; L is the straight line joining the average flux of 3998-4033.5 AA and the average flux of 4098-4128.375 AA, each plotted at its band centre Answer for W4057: 1.9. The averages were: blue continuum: 42.3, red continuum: 43.9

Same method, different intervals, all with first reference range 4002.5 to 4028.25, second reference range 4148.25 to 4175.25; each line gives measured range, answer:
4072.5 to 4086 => 0.9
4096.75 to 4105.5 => 1.1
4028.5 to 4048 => 0.4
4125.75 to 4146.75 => -2.0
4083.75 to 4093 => -1.2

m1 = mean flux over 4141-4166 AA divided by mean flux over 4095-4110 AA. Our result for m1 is 1.07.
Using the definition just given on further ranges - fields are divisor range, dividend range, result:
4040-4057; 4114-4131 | 1.30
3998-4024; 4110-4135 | 1.14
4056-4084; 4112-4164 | 1.09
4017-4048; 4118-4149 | 1.06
